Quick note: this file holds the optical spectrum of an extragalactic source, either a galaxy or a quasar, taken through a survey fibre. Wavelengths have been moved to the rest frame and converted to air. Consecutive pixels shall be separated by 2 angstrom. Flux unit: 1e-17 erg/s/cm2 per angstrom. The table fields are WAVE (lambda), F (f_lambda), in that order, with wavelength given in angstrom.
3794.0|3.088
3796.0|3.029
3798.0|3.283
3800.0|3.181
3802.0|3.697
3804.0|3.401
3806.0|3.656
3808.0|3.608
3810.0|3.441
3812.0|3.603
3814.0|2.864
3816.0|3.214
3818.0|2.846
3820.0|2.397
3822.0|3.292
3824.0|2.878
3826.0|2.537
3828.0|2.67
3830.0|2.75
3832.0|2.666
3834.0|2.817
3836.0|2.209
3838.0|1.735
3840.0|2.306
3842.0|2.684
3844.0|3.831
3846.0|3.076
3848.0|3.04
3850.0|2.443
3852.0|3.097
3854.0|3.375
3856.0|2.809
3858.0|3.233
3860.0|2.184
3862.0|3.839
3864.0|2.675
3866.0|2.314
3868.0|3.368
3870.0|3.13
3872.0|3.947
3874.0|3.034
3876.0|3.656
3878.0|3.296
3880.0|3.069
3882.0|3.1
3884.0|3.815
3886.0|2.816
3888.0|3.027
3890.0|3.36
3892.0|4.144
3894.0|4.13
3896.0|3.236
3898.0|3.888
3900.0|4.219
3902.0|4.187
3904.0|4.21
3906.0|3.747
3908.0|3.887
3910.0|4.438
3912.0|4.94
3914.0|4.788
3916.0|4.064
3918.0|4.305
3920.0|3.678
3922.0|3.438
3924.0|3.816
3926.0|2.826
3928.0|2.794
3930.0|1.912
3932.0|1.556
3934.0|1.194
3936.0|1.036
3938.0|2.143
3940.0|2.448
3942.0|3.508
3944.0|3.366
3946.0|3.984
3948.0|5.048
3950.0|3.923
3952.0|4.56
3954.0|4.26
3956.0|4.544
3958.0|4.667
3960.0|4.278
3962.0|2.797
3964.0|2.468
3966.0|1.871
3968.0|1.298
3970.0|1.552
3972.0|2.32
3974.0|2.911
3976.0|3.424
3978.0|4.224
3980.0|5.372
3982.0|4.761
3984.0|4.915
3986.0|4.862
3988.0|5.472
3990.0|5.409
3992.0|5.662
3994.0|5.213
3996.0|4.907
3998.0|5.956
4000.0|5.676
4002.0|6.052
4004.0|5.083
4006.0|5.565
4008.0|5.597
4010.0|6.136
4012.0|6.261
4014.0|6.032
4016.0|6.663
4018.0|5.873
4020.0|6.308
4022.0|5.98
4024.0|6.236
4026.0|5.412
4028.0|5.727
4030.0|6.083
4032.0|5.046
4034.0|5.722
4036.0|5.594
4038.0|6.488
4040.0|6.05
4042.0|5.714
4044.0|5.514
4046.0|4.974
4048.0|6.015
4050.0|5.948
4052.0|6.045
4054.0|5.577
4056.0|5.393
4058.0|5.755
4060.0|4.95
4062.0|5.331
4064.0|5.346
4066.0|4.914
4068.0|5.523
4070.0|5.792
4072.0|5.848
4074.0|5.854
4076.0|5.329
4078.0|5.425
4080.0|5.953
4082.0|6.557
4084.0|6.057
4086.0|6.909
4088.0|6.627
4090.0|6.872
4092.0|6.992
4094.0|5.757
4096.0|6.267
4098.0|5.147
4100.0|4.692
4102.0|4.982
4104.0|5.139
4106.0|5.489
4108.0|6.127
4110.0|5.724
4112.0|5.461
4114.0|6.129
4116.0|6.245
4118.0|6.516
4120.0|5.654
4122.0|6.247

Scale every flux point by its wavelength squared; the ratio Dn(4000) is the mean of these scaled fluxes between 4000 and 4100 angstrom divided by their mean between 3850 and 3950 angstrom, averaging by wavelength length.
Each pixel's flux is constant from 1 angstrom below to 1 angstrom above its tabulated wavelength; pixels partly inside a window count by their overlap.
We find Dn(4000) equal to 1.88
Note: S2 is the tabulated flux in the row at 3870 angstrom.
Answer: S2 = 3.13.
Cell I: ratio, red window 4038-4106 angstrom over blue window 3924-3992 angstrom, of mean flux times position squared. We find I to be 1.8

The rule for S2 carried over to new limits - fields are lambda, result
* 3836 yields 2.209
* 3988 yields 5.472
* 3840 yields 2.306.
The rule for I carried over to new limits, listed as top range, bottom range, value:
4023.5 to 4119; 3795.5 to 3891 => 2.13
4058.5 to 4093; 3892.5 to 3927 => 1.61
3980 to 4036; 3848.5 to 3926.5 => 1.70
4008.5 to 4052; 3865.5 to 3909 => 1.79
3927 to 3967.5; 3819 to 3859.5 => 1.18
